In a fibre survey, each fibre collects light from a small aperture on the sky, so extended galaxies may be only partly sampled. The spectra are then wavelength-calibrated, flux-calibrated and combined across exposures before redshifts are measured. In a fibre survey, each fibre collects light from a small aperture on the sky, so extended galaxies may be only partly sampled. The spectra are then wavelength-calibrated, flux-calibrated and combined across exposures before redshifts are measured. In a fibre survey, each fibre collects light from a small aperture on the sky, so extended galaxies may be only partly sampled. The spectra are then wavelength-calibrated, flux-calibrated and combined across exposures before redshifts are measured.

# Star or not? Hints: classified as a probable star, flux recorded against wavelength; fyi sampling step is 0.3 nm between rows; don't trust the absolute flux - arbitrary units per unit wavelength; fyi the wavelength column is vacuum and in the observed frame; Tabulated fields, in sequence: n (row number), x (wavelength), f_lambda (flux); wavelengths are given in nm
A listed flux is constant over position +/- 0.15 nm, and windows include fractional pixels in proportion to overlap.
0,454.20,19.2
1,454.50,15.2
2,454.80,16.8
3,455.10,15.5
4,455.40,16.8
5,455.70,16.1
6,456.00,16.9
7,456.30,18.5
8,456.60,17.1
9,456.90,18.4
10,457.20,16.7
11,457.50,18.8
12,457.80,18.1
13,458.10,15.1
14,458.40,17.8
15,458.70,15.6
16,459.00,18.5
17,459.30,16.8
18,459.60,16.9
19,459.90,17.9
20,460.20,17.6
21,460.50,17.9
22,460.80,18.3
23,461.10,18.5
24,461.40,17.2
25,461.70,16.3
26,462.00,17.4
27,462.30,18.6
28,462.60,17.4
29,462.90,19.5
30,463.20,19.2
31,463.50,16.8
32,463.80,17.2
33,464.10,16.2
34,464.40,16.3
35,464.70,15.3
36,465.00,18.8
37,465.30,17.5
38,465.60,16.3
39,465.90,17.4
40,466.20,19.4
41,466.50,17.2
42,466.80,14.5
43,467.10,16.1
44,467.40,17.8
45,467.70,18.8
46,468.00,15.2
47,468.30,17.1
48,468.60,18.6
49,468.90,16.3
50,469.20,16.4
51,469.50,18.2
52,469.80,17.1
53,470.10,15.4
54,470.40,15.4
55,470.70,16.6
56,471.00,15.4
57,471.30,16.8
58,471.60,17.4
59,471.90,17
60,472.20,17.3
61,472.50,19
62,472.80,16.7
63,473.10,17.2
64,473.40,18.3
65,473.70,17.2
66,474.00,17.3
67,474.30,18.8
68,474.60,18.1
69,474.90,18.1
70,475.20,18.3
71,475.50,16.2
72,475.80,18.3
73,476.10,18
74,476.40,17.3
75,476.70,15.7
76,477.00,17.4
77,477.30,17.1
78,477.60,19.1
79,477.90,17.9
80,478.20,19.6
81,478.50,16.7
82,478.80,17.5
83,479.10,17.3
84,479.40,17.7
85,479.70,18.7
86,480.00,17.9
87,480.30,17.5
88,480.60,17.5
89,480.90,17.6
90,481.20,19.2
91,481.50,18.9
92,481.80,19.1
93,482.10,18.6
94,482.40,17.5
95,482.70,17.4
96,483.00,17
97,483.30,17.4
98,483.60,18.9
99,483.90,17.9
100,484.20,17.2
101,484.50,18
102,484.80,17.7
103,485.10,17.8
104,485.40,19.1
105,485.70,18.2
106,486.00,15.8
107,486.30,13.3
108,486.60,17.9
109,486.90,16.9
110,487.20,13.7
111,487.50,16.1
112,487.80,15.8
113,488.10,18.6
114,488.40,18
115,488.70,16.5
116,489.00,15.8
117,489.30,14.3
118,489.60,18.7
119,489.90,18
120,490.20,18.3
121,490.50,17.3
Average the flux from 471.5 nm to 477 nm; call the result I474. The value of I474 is 17.6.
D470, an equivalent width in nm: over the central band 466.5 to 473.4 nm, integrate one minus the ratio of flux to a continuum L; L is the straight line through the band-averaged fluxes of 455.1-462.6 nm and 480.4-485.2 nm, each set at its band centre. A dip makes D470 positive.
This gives 0.31 nm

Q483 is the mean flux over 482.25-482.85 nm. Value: 17.4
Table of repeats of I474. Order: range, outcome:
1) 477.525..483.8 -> 18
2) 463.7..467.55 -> 16.9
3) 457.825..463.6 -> 17.6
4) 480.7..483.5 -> 18.1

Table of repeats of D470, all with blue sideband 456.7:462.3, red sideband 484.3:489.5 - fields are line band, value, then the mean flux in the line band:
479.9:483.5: -0.24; 18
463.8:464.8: 0.07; 16.2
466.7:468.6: 0.05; 16.8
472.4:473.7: -0.05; 17.7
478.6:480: -0.07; 17.8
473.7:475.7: -0.09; 17.8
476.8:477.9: -0.05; 17.8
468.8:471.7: 0.11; 16.5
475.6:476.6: -0.04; 17.7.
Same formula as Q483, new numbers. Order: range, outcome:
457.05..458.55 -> 17.3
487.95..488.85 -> 17.7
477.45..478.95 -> 18.2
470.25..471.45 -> 16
